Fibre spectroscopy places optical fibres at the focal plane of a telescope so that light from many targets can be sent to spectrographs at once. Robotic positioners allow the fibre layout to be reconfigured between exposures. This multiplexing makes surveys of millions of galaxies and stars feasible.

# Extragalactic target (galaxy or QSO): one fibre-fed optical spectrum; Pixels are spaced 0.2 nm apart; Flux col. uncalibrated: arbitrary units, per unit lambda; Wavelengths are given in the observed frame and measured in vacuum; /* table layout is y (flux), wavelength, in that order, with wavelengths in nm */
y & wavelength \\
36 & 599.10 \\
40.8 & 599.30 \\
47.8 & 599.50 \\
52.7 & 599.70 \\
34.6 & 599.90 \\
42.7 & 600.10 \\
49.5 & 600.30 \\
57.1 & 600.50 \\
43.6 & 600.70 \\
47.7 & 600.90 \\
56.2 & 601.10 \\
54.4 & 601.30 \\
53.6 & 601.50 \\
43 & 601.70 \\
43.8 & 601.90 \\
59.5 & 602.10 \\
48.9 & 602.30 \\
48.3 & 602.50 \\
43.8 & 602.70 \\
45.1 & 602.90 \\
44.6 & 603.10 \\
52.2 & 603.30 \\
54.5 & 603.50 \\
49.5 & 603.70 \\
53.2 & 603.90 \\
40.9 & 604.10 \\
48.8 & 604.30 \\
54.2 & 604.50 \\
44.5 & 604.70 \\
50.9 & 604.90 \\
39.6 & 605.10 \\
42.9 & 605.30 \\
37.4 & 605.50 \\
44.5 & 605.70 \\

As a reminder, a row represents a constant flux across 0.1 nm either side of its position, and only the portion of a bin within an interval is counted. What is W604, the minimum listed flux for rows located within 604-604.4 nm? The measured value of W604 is 40.9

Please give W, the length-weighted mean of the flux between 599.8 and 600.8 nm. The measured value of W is 45.5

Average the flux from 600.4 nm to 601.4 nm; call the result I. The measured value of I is 51.8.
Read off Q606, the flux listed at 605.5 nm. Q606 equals 37.4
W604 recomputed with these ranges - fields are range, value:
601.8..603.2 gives 43.8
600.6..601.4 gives 43.6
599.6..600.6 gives 34.6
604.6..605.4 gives 39.6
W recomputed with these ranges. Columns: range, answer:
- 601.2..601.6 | 54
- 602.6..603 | 44.5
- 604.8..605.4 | 44.5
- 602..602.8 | 50.1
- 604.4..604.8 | 49.4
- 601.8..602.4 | 50.7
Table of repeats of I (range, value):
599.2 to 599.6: 44.3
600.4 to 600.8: 50.4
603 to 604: 50.8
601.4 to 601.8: 48.3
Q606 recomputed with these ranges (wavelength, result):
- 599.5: 47.8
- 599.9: 34.6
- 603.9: 53.2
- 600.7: 43.6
